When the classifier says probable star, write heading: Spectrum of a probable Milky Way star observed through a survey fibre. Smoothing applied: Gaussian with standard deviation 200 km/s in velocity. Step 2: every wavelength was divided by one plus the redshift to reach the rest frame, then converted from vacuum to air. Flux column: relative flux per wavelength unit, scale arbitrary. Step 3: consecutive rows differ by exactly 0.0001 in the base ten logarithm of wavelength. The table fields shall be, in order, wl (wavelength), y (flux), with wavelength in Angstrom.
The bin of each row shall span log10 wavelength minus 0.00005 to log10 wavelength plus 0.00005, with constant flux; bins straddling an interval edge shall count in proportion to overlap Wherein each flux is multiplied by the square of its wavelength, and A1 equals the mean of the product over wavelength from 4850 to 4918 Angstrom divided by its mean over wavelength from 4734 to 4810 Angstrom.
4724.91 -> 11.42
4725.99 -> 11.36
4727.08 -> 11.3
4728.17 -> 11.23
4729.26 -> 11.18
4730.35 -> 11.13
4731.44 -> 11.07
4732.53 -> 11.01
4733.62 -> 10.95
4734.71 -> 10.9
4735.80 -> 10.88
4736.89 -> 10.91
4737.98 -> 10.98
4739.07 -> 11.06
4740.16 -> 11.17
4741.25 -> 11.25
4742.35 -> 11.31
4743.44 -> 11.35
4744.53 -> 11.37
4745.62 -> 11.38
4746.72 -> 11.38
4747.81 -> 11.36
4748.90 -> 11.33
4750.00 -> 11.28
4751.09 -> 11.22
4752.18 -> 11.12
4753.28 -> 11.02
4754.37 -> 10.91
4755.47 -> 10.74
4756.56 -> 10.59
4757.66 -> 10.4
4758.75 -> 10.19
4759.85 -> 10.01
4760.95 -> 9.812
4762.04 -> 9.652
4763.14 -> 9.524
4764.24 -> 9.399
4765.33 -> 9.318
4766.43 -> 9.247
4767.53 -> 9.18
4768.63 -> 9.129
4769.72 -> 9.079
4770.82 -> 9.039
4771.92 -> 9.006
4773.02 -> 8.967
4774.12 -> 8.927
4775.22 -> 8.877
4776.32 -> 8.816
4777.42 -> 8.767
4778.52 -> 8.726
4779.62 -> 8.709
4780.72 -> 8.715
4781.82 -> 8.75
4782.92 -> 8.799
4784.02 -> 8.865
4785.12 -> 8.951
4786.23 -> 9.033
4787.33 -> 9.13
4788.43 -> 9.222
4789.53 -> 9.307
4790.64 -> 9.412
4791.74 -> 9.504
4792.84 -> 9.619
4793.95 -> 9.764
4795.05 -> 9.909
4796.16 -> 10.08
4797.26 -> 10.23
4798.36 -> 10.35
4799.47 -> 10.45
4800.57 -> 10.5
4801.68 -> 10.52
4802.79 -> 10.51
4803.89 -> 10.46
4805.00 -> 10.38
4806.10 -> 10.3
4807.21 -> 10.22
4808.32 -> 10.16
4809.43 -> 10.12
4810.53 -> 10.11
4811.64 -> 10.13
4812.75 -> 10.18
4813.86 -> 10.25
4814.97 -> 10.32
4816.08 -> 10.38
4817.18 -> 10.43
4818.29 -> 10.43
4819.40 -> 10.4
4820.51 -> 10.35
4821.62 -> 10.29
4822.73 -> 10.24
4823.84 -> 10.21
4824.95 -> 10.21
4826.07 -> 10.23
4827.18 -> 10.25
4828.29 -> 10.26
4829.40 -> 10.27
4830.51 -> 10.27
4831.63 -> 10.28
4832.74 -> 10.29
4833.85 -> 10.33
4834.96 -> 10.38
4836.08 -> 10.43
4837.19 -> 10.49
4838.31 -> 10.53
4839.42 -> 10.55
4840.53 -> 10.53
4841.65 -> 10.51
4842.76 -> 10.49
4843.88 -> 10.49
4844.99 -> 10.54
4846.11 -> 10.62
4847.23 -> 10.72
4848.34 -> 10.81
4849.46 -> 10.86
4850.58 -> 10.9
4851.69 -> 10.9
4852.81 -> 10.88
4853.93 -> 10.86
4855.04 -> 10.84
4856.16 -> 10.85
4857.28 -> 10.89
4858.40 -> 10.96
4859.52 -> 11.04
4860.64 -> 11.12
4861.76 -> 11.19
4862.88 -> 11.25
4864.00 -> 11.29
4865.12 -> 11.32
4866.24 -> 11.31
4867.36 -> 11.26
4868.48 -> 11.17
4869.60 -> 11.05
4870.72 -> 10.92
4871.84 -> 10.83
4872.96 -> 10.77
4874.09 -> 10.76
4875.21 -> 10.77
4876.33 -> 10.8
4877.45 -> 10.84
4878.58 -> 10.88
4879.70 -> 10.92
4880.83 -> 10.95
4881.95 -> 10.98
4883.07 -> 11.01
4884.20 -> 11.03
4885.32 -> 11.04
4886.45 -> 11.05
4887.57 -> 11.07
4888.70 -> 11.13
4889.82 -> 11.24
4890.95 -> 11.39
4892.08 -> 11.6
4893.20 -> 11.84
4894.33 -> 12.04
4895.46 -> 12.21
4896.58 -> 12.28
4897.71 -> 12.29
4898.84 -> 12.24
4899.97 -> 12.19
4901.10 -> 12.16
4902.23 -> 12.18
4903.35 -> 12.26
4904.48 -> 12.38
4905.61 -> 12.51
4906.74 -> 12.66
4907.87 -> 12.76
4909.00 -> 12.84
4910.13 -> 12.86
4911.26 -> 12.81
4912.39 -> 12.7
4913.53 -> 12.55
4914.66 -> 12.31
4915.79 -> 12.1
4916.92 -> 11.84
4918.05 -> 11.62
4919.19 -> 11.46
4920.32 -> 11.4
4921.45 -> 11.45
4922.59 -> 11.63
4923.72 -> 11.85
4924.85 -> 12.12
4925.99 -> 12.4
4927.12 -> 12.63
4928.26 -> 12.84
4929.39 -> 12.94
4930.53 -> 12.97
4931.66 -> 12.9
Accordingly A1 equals 1.21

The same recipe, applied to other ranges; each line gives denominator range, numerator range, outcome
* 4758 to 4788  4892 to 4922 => 1.41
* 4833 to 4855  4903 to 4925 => 1.18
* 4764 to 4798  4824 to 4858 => 1.18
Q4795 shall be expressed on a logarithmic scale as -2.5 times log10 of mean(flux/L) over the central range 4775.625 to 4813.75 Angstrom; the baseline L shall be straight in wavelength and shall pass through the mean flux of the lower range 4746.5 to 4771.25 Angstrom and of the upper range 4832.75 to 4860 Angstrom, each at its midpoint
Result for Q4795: 0.08 mag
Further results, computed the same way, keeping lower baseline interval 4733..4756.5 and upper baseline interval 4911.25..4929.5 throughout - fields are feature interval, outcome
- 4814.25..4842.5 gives 0.12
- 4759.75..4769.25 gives 0.19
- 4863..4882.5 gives 0.08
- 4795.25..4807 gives 0.11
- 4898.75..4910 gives -0.04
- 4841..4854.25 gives 0.10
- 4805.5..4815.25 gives 0.13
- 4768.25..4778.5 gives 0.25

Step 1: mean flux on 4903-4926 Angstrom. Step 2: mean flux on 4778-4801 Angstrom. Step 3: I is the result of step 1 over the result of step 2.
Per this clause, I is 1.3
